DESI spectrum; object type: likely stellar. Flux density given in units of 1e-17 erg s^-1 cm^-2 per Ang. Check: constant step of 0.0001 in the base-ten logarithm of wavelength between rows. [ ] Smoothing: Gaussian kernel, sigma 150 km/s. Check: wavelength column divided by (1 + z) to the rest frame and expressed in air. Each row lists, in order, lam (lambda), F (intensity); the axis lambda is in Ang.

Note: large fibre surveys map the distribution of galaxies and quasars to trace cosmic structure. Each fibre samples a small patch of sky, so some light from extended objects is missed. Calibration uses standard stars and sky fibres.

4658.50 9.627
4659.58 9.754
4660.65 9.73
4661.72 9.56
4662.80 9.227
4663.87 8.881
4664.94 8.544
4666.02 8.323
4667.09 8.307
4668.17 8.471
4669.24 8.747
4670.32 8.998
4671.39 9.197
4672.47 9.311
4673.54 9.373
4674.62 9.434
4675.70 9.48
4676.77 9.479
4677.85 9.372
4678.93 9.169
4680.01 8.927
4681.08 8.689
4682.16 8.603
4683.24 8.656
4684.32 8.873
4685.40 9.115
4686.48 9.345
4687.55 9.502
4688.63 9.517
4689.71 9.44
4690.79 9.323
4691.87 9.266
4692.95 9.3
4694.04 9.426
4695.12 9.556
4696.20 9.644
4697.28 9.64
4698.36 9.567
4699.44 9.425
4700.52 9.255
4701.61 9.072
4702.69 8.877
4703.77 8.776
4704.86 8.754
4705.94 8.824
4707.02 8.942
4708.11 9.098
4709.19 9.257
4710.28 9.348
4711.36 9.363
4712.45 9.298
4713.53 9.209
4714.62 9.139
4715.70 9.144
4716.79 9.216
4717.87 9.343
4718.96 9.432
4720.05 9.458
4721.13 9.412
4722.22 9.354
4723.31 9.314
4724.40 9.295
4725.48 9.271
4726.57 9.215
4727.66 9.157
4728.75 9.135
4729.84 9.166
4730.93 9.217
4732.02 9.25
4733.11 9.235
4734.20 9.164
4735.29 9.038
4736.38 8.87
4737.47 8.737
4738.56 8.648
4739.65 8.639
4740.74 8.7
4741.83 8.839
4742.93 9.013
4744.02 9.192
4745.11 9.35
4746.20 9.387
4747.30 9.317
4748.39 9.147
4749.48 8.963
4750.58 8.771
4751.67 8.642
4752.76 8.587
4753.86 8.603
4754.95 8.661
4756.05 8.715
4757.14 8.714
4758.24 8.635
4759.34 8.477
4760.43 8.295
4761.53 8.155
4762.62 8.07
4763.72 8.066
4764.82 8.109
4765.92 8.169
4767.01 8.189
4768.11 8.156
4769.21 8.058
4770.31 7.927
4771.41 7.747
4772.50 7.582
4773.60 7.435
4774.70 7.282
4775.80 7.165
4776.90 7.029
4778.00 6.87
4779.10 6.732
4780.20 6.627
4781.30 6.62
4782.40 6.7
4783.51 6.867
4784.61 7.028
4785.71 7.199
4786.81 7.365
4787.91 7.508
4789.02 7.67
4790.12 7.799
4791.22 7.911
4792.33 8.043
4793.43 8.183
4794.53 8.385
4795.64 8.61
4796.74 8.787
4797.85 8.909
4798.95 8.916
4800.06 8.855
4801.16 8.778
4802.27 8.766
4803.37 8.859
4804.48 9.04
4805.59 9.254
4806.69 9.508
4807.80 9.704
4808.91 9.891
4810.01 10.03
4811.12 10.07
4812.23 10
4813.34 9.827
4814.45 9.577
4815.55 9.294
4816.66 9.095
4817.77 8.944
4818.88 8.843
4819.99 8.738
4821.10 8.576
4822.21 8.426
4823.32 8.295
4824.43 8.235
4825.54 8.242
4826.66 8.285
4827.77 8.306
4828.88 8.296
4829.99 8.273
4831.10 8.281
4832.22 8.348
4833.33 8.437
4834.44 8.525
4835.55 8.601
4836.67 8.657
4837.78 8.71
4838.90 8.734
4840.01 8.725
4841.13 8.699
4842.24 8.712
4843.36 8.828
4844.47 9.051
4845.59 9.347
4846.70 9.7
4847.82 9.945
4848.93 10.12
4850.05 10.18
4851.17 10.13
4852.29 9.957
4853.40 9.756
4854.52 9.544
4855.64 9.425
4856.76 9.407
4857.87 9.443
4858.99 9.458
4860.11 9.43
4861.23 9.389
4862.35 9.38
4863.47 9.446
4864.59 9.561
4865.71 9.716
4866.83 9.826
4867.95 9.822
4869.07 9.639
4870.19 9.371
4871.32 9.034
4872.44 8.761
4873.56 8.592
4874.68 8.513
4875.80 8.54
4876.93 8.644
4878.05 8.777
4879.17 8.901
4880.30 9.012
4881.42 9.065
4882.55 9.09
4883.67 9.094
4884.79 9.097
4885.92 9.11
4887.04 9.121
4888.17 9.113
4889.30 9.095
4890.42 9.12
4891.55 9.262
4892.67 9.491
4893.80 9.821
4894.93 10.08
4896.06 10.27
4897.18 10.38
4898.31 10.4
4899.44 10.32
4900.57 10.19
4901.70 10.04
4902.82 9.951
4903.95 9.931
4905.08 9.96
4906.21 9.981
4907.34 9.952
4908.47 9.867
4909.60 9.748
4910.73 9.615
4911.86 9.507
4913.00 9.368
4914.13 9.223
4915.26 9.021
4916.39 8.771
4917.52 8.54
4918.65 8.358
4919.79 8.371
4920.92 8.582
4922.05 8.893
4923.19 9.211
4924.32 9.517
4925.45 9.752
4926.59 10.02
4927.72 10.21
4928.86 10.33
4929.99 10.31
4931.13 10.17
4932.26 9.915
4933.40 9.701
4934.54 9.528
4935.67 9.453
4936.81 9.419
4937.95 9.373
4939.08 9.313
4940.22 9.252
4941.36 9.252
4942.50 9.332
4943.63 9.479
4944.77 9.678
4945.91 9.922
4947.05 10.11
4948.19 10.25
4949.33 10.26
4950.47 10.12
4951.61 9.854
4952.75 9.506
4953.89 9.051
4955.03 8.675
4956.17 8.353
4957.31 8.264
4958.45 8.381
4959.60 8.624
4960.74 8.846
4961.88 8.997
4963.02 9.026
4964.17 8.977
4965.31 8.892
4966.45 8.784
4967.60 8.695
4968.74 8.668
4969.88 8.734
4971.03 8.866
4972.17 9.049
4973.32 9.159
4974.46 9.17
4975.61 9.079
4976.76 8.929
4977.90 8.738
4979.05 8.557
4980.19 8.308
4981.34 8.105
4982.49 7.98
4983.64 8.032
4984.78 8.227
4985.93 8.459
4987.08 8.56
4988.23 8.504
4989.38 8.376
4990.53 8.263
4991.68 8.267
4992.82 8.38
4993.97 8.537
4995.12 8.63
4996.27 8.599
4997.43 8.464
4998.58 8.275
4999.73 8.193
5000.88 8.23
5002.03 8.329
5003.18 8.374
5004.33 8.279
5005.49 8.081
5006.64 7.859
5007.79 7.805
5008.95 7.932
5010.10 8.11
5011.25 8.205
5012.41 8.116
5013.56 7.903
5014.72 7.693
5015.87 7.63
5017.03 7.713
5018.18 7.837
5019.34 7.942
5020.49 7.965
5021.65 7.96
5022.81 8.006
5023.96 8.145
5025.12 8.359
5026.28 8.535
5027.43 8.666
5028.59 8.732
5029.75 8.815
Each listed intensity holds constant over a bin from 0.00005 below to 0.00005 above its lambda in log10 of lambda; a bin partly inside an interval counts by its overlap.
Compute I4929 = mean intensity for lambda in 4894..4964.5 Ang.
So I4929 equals 9.51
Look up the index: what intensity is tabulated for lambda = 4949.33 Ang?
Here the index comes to 10.26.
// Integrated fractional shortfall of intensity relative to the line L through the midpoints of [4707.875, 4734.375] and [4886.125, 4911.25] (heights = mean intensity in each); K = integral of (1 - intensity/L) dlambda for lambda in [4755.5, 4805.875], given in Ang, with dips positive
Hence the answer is 7.9 Ang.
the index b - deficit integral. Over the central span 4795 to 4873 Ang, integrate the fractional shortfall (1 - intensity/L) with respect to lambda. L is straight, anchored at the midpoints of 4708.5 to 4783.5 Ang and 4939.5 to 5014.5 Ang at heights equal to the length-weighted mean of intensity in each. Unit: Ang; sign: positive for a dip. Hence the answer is -4.5 Ang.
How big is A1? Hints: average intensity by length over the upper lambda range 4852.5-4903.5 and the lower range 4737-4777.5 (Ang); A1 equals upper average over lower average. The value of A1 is 1.12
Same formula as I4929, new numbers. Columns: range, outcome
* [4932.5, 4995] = 8.97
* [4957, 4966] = 8.77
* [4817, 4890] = 9.04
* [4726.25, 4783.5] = 8.37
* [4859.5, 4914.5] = 9.46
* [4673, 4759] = 9.13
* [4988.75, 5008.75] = 8.28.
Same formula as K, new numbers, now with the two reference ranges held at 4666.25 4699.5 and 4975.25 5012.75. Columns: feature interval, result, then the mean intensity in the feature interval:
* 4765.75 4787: 3.8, 7.32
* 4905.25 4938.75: -3.8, 9.48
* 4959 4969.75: -0.5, 8.83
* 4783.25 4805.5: 1.7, 8.21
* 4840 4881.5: -3.0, 9.32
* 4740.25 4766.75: 0.9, 8.68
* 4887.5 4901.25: -1.9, 9.79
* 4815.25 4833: 0.6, 8.51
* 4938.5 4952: -2.0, 9.74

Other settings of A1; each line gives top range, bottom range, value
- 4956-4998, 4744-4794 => 1.08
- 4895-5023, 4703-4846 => 1.04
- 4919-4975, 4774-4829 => 1.11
